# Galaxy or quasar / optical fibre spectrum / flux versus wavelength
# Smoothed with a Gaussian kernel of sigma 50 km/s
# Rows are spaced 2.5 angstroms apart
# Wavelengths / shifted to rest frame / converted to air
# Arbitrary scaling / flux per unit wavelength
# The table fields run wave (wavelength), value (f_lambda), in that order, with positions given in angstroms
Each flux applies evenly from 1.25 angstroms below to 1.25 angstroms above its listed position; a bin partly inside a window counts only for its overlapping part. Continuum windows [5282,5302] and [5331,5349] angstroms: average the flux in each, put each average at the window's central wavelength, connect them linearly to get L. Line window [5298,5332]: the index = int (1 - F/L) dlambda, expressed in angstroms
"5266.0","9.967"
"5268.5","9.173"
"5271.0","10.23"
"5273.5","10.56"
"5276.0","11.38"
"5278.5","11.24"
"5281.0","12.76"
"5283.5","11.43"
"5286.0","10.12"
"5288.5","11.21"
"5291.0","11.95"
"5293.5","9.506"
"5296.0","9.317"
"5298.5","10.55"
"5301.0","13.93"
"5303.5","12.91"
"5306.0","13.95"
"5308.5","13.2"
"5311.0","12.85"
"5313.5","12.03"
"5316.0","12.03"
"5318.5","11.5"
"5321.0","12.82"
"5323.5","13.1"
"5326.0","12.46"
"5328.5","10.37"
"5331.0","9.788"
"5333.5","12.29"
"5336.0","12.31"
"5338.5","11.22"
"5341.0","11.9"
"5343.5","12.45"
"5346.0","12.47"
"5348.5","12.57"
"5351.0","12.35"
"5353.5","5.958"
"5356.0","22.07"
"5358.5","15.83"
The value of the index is -2.5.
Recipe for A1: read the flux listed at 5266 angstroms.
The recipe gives 9.967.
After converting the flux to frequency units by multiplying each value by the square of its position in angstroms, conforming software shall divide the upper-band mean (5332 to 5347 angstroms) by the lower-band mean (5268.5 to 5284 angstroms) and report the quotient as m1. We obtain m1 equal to 1.11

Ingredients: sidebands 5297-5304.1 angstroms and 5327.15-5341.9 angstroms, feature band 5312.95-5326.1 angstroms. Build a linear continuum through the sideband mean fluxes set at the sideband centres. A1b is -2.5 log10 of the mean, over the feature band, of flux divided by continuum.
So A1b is -0.05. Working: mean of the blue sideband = 12.3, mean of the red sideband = 11.3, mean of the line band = 12.3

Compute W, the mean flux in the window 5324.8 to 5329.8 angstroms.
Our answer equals 11.4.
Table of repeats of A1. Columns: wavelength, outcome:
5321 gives 12.82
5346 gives 12.47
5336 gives 12.31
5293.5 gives 9.506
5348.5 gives 12.57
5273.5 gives 10.56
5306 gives 13.95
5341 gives 11.9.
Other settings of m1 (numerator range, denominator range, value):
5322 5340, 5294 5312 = 0.96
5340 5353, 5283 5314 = 1.04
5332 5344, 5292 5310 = 1.02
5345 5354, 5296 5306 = 0.93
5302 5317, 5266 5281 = 1.22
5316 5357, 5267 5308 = 1.10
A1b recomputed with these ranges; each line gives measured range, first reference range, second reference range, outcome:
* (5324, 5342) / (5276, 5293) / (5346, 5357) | 0.09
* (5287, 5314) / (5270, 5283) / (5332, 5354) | -0.05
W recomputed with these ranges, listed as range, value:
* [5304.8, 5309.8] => 13.6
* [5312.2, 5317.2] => 12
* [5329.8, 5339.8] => 11.4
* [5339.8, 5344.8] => 12.2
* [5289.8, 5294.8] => 10.7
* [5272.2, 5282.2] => 11.5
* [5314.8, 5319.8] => 11.8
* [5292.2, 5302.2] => 10.8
